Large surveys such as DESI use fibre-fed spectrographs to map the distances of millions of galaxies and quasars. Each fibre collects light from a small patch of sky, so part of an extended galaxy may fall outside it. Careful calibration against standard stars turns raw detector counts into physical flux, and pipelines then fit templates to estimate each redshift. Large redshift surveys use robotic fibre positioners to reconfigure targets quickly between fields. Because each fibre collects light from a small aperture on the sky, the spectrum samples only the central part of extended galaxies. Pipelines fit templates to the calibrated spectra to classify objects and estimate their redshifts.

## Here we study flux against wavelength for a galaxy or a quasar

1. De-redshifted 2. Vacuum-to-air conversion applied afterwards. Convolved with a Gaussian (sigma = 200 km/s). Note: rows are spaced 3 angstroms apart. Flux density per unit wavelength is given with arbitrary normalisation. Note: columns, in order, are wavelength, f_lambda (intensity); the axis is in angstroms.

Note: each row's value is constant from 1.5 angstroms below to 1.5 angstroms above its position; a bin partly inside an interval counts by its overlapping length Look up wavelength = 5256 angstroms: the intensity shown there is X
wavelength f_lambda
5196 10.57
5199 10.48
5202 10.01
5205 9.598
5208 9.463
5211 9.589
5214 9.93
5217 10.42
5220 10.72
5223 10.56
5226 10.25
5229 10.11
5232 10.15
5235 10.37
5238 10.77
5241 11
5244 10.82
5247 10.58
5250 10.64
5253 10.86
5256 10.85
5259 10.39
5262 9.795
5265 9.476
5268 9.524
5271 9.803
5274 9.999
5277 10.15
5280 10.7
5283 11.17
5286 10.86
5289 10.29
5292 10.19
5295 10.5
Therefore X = 10.85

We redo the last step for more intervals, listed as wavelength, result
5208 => 9.463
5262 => 9.795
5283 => 11.17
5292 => 10.19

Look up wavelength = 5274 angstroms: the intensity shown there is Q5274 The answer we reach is 9.999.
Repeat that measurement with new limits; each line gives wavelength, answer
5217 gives 10.42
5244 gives 10.82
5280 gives 10.7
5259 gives 10.39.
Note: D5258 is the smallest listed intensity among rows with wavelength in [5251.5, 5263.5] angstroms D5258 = 9.795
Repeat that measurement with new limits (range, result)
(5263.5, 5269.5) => 9.476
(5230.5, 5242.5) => 10.15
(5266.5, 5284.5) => 9.524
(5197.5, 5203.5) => 10.01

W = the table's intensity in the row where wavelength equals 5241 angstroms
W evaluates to 11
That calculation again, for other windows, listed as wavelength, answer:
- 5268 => 9.524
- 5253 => 10.86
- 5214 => 9.93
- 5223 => 10.56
